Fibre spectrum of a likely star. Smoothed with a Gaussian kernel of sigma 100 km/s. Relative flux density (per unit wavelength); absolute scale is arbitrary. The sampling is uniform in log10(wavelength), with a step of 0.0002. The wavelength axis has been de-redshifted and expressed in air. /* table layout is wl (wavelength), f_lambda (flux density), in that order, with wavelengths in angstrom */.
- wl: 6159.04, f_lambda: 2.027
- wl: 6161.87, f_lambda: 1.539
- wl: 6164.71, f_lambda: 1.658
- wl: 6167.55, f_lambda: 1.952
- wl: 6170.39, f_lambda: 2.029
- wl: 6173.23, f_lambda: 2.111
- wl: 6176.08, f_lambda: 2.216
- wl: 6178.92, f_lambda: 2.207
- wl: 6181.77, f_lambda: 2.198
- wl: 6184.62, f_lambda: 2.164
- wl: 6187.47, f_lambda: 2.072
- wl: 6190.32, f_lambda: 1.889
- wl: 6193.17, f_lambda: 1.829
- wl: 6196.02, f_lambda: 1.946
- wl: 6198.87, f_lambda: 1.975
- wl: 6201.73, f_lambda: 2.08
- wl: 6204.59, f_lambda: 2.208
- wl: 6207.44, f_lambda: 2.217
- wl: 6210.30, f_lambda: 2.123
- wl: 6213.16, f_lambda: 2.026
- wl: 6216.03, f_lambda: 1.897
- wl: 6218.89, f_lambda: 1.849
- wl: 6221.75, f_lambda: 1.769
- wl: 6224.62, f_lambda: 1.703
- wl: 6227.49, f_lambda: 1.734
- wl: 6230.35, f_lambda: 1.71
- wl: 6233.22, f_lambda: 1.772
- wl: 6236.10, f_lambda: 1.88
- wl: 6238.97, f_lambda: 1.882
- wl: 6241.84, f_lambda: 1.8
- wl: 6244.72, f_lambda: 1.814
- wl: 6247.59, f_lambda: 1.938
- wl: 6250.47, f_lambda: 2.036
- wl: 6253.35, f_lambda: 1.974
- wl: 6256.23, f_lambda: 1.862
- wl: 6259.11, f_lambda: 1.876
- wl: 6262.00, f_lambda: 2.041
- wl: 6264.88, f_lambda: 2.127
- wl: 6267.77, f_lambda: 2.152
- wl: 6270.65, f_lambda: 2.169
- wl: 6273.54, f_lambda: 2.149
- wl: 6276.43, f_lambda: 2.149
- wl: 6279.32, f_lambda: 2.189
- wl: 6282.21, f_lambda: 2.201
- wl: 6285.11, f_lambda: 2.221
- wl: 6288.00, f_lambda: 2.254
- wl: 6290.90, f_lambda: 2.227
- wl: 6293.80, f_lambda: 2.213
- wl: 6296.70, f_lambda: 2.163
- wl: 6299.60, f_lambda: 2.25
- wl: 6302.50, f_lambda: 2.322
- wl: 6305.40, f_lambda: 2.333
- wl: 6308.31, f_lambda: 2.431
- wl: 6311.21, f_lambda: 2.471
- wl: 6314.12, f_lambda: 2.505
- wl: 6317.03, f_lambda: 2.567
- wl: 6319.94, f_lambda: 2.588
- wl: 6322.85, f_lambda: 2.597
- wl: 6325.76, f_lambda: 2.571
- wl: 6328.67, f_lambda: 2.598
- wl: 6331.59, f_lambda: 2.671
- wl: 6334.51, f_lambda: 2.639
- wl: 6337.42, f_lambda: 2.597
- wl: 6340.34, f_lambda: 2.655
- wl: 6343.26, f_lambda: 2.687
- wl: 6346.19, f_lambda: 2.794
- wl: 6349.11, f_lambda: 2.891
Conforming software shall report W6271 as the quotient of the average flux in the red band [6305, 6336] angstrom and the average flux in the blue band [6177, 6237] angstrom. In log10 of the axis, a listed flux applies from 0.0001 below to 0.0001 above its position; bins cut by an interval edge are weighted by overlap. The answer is 1.3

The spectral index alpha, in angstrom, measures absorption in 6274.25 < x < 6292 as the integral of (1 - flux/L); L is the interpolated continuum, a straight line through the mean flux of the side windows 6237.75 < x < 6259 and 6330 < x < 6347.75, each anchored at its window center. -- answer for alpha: -0.1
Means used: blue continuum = 1.9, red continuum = 2.67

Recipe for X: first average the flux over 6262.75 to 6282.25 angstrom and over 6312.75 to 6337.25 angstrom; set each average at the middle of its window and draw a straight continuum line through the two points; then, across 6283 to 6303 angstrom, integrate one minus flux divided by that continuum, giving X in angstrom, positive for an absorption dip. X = 0.82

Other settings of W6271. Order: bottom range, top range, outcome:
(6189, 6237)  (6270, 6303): 1.15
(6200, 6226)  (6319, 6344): 1.32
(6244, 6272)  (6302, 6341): 1.27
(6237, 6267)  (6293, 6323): 1.24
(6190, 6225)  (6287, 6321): 1.20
